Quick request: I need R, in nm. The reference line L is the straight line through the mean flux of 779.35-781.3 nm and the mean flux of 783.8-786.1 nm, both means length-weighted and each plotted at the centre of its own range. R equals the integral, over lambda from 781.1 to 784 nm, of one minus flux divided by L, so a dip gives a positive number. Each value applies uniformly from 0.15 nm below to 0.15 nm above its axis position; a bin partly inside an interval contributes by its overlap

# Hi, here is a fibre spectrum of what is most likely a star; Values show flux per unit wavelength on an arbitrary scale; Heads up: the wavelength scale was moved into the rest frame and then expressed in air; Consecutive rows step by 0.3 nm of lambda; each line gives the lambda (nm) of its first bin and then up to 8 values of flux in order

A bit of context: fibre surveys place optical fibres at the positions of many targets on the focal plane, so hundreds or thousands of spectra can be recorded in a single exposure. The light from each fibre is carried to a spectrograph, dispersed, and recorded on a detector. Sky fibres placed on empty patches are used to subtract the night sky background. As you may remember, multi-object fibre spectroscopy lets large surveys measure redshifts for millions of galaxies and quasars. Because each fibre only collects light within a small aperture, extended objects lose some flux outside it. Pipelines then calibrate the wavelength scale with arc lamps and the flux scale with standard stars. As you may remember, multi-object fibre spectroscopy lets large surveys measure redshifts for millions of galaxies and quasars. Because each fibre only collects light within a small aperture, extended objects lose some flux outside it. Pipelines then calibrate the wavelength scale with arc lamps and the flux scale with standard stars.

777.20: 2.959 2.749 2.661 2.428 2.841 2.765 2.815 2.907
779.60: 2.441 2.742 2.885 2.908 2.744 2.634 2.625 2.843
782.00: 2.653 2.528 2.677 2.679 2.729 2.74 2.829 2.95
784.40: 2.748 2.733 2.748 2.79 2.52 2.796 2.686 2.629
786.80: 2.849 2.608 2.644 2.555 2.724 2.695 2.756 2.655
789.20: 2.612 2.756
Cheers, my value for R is 0.05 nm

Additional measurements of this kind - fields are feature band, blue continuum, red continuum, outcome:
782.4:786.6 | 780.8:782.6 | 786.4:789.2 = -0.10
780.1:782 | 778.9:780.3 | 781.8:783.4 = -0.04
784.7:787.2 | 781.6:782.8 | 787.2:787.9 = -0.08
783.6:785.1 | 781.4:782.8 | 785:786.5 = -0.06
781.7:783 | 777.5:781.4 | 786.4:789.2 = 0.03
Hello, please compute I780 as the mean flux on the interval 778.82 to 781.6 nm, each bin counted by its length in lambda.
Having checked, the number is 2.75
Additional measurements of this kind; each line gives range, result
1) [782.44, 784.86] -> 2.76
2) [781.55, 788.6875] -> 2.71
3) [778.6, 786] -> 2.74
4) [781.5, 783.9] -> 2.71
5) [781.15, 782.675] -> 2.66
